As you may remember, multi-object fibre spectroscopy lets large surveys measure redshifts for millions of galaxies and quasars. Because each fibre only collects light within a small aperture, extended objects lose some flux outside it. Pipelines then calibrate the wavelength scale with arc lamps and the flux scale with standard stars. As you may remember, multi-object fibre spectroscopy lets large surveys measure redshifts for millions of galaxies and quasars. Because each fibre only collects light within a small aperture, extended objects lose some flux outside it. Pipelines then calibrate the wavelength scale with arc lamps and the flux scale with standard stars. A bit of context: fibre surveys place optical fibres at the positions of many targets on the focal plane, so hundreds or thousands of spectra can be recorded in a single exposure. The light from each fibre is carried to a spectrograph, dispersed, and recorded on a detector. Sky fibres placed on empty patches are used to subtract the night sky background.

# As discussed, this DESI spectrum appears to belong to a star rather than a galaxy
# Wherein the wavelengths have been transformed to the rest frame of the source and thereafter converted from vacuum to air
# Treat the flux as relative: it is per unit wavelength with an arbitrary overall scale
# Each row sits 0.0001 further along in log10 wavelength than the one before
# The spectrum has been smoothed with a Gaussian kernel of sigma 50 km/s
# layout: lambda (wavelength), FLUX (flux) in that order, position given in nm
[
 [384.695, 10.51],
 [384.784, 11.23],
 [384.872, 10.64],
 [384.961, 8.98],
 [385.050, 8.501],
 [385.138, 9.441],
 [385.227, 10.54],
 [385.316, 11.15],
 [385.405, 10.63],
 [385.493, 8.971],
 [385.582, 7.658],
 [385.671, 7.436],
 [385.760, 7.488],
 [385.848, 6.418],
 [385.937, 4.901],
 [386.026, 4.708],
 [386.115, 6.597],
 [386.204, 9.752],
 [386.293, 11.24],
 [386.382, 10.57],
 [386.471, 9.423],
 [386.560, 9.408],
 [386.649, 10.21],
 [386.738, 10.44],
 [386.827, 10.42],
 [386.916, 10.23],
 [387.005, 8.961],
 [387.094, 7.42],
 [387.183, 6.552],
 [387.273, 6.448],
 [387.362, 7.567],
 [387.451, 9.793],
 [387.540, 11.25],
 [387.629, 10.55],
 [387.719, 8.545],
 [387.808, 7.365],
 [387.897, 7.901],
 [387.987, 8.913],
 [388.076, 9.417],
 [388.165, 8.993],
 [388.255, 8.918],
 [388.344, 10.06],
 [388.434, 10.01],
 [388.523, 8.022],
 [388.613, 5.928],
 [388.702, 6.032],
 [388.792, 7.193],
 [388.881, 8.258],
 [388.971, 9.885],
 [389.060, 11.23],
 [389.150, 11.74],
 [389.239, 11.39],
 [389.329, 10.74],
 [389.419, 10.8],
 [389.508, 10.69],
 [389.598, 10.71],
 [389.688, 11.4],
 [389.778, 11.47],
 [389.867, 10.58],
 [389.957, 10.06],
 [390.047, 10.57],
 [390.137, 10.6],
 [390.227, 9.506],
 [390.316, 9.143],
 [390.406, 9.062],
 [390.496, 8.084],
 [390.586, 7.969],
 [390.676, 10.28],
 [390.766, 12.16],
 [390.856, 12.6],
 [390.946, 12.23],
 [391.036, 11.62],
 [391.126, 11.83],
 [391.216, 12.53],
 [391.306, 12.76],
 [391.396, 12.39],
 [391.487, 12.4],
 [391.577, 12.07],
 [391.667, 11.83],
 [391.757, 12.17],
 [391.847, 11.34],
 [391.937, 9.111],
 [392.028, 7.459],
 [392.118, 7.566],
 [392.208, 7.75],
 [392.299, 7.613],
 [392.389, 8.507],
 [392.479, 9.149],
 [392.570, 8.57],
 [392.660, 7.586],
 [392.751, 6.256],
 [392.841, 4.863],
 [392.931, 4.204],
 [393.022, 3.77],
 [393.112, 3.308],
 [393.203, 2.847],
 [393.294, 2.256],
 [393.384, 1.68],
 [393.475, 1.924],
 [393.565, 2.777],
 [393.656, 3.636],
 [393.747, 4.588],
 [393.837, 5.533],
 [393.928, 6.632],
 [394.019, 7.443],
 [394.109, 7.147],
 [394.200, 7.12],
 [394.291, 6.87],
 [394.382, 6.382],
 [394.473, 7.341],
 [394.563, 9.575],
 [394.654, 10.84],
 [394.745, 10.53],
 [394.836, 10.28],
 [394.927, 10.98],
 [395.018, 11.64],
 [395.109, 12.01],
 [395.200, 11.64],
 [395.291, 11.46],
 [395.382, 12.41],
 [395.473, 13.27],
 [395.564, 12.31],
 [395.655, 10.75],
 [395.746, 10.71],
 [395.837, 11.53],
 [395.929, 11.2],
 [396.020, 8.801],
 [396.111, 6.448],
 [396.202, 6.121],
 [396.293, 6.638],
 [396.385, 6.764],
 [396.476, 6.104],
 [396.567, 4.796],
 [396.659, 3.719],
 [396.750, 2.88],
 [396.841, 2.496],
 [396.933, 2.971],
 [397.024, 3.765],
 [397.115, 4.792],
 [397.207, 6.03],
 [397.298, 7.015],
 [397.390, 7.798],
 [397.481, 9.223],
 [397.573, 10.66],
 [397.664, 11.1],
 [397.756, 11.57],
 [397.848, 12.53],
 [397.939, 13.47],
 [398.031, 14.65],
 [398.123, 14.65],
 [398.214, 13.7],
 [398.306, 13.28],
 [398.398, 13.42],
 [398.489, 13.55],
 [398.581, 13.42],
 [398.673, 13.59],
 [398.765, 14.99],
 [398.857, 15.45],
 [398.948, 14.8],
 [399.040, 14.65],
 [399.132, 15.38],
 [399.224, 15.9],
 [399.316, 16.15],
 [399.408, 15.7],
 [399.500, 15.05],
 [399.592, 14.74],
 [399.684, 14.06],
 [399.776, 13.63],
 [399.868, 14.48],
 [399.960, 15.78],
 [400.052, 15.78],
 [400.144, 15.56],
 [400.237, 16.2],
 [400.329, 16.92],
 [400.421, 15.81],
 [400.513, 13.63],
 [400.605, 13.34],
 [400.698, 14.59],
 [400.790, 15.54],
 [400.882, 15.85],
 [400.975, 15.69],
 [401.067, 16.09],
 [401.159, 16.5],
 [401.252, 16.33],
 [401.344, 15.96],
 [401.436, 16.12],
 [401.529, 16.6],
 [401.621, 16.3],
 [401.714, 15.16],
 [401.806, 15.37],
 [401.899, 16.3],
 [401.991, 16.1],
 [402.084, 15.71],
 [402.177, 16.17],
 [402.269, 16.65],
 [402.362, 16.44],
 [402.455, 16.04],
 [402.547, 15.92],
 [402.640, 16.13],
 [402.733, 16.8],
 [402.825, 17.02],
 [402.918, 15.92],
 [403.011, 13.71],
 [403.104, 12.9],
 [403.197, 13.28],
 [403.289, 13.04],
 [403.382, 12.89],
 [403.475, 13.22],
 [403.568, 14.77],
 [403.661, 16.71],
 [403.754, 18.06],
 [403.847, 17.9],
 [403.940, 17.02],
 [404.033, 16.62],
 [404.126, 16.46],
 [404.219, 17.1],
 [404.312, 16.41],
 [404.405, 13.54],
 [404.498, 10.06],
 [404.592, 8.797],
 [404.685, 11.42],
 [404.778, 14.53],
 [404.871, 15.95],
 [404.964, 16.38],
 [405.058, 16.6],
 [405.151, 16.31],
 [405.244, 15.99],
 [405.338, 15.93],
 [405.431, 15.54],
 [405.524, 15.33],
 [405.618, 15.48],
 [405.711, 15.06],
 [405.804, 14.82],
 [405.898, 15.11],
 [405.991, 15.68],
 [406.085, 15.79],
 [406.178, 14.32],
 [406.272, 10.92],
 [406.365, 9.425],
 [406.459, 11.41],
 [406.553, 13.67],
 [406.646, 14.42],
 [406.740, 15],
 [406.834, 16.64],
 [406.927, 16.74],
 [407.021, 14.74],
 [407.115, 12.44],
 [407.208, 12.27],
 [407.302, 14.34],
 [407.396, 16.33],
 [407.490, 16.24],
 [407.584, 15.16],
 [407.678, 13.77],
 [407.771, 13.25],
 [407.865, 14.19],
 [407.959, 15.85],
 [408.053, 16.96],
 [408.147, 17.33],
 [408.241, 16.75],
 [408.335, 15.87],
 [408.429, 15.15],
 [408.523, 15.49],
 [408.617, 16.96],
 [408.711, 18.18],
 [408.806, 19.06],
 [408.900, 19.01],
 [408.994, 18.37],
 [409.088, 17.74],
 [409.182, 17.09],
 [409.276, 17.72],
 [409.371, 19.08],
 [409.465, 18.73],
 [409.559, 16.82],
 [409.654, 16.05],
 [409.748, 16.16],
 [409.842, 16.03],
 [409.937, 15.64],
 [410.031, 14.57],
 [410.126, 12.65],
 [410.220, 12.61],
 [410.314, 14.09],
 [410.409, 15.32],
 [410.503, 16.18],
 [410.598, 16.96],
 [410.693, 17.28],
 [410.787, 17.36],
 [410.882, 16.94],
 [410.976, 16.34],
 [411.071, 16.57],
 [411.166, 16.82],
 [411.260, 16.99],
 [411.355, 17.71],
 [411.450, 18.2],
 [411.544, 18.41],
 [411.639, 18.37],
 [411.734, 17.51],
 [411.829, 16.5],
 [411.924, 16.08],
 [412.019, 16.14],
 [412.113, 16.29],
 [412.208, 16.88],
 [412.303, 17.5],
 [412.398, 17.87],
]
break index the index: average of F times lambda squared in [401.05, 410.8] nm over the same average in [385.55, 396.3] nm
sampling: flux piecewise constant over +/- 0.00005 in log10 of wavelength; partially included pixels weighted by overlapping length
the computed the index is 1.88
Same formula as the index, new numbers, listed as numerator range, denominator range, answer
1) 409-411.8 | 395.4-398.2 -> 2.07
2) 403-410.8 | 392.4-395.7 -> 2.17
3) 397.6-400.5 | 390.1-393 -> 1.56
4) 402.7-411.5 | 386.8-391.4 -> 1.74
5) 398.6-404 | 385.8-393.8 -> 1.88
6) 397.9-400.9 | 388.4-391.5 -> 1.50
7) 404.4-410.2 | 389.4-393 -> 1.68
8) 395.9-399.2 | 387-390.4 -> 1.10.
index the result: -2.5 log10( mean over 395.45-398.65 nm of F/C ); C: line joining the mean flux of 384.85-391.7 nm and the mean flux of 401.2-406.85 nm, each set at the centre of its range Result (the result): 0.35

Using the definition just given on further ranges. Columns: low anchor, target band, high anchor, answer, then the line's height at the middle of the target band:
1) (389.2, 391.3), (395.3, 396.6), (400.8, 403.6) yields 0.37 mag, 13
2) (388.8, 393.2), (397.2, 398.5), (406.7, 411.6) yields 0.05 mag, 12.1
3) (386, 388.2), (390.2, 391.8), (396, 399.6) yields -0.18 mag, 9.49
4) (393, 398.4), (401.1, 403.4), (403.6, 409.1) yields -0.24 mag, 12.5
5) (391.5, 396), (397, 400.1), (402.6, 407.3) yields -0.16 mag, 11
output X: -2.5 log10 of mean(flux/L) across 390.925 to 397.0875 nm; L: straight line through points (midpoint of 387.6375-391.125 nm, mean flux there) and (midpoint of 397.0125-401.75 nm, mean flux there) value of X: 0.40 mag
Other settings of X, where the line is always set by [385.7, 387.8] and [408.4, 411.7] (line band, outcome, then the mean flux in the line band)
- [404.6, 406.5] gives 0.05 mag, 14.5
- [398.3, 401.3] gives -0.14 mag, 15.1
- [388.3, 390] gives -0.04 mag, 9.8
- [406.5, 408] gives 0.08 mag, 14.7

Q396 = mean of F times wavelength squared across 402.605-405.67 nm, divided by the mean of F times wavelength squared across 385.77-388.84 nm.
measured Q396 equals 1.9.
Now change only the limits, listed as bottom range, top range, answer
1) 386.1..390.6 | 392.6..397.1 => 0.78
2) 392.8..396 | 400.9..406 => 2.07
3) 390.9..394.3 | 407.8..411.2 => 2.36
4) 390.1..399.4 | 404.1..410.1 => 1.75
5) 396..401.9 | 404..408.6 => 1.23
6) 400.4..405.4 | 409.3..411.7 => 1.11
